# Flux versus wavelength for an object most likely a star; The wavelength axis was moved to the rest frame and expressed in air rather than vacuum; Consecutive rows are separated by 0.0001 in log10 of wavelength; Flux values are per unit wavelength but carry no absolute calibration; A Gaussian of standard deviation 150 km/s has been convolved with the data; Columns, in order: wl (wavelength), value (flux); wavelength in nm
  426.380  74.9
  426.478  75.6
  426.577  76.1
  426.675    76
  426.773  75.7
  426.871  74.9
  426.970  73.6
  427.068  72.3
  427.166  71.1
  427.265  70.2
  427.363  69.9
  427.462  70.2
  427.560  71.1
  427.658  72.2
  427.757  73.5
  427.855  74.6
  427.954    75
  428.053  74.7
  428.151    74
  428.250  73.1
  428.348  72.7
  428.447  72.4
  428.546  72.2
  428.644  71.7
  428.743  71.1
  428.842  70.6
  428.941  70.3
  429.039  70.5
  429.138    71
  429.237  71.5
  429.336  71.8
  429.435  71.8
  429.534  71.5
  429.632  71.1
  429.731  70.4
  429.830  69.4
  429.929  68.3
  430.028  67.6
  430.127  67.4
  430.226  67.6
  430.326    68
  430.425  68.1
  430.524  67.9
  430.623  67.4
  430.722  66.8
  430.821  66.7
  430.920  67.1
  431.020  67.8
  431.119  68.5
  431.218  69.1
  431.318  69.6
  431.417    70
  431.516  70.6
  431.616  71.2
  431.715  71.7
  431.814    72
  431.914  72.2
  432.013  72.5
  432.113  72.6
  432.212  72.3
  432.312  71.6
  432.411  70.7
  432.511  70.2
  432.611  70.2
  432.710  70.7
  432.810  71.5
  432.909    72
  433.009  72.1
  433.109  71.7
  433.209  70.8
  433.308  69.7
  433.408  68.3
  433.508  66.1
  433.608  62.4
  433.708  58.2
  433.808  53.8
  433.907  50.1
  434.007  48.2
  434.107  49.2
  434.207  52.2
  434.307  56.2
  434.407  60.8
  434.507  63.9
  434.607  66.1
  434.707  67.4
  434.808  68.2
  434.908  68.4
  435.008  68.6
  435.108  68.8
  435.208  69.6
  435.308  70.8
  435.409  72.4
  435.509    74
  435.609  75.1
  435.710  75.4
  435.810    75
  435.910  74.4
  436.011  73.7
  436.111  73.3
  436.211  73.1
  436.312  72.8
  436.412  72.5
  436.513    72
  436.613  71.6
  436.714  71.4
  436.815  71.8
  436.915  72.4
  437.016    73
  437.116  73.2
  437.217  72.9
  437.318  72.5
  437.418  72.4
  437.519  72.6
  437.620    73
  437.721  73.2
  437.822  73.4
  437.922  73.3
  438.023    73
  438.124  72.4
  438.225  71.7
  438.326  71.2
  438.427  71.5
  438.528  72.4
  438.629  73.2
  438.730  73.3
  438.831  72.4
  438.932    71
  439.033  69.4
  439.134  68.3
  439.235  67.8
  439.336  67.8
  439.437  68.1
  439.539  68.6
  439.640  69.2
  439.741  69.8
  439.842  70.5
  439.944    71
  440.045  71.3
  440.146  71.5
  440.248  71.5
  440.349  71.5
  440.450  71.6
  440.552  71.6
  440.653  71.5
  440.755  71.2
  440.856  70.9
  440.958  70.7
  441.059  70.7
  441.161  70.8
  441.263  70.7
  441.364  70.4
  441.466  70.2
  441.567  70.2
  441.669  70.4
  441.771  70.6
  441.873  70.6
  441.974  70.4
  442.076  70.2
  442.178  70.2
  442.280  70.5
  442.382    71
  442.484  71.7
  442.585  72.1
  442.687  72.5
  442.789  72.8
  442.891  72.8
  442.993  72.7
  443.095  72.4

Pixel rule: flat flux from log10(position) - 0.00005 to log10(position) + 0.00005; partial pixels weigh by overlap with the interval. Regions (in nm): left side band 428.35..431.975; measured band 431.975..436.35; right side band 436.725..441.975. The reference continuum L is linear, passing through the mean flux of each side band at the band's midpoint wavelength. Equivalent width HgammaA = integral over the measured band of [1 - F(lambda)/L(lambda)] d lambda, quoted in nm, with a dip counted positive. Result 0.18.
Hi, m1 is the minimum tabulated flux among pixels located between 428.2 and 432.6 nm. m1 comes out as 66.7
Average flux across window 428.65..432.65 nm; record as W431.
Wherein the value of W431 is 69.9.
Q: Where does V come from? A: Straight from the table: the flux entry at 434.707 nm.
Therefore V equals 67.4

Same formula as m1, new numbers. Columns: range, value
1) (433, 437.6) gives 48.2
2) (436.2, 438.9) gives 71.2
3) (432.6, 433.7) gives 62.4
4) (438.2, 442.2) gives 67.8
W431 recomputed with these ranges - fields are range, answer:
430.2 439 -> 69.3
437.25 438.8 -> 72.6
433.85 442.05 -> 69.9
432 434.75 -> 64.9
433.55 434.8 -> 57.8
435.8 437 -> 72.8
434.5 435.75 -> 70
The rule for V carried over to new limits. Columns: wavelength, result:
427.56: 71.1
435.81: 75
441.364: 70.4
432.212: 72.3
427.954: 75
